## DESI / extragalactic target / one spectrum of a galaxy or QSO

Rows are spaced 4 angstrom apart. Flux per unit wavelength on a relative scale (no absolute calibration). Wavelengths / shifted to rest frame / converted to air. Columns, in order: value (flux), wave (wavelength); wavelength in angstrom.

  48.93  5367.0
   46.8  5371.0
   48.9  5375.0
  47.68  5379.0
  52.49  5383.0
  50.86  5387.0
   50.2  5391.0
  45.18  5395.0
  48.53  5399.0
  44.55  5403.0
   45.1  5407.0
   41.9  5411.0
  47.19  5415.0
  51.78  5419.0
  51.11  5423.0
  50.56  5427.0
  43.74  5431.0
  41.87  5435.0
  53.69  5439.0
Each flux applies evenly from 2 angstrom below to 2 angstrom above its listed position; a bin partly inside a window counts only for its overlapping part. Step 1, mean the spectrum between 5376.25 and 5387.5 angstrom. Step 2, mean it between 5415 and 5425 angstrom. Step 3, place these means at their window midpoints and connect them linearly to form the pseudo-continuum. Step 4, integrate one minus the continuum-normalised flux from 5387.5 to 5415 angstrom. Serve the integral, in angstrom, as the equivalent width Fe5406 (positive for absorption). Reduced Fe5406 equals 2.2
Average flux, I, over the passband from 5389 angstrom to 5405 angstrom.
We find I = 47.1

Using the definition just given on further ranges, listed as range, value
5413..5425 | 50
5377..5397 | 49.3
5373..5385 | 49.7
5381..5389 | 51.7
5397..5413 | 45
